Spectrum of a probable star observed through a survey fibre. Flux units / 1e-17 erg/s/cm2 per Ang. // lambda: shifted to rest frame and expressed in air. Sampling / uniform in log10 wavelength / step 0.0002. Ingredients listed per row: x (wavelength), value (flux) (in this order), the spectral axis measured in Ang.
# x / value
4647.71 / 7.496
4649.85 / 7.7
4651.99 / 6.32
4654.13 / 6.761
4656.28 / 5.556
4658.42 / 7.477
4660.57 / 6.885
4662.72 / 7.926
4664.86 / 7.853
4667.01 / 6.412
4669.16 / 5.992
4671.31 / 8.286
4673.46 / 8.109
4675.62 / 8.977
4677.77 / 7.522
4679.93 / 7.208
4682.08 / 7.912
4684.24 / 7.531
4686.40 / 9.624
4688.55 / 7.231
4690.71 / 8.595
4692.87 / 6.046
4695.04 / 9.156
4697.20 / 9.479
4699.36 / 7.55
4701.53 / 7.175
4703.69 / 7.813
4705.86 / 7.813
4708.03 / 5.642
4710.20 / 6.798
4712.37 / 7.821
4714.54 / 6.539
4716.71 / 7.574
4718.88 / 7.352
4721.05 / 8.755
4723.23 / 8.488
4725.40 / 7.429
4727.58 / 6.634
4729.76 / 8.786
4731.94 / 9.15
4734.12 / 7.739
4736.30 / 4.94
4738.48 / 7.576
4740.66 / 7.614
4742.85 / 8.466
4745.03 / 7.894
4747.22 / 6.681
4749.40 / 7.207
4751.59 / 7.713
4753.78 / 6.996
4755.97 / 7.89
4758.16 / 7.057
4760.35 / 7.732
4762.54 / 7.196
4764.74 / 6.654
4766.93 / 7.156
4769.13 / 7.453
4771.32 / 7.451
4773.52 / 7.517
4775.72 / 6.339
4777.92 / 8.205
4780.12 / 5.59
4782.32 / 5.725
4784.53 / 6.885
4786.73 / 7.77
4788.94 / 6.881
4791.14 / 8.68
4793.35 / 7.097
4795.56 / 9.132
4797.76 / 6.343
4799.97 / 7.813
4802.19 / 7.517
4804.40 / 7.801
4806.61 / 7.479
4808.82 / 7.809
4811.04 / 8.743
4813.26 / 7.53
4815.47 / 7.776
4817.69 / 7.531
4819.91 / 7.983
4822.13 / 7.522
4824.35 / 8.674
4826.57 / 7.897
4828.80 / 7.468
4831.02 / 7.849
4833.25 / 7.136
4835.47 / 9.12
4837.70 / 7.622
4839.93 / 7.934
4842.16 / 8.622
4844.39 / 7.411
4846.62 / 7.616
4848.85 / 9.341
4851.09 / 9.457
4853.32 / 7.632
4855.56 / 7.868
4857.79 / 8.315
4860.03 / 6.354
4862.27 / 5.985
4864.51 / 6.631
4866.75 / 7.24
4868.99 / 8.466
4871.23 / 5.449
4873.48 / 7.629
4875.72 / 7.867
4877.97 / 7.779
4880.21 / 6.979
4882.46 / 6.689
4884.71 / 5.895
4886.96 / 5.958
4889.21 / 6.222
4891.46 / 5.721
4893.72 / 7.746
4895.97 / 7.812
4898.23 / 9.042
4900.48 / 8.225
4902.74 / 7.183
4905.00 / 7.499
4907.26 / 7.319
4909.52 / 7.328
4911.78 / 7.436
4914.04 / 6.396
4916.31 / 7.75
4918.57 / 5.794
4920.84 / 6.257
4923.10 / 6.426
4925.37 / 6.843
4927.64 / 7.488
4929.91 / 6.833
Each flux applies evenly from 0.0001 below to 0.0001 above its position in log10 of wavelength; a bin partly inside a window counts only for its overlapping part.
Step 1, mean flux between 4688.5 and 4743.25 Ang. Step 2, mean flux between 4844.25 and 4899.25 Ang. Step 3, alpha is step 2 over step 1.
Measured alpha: 0.96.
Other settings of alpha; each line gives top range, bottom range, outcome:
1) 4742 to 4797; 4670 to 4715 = 0.94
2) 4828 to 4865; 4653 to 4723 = 1.03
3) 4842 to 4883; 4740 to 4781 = 1.03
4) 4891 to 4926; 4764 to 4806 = 0.99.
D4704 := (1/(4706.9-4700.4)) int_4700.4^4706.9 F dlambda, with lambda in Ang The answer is 7.6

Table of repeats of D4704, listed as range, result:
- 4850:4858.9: 8.32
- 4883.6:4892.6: 5.95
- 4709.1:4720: 7.22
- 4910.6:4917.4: 7.19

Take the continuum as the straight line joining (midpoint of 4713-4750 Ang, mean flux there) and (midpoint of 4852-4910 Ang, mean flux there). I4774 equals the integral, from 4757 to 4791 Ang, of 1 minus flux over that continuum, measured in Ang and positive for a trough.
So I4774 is 1.8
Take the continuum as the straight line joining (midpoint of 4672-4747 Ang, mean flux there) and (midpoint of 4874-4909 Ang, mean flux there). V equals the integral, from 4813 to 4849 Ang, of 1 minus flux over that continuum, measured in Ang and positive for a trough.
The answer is -2.6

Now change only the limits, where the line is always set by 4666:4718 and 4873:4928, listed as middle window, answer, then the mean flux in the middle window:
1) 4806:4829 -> -1.8 Ang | 7.88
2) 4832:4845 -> -1.4 Ang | 7.99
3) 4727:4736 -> -0.4 Ang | 7.88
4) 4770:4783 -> 1.0 Ang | 6.85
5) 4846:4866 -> -1.3 Ang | 7.68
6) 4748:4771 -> 0.4 Ang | 7.3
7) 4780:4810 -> -0.1 Ang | 7.38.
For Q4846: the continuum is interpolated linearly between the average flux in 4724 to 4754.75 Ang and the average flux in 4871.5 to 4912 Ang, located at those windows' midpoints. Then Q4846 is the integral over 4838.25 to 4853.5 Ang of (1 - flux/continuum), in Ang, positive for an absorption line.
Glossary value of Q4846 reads -2.12 Ang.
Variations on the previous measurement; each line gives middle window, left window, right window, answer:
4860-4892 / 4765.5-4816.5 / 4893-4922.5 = 2.7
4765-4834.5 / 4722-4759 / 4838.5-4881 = 0.7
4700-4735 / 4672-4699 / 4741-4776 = 0.8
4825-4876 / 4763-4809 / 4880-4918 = -3.6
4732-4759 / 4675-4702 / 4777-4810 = 1.0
